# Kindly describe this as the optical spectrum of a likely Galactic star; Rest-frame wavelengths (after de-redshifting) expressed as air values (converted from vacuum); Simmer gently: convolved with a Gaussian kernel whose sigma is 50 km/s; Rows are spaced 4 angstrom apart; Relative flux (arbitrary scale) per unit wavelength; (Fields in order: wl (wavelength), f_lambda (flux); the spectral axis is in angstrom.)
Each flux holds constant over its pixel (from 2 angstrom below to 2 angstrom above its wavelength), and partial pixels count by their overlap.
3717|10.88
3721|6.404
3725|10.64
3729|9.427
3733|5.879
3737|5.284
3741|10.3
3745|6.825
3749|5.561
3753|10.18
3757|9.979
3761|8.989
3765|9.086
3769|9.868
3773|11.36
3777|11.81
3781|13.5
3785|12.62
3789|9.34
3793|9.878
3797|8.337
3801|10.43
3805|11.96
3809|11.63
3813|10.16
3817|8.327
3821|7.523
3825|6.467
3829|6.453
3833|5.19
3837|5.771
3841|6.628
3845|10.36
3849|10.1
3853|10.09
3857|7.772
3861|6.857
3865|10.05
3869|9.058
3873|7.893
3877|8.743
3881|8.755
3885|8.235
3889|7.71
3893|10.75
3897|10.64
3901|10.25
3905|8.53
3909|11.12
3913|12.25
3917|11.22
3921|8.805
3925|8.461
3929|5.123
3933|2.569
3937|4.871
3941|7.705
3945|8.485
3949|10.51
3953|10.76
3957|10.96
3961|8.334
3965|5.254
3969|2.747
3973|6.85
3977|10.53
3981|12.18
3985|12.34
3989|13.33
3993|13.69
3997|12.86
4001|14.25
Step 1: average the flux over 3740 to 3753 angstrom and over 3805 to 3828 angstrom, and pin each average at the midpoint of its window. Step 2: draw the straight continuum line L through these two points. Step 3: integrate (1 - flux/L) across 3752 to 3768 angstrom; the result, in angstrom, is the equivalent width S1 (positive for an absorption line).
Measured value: -3.1 angstrom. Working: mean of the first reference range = 7.75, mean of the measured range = 9.54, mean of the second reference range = 8.99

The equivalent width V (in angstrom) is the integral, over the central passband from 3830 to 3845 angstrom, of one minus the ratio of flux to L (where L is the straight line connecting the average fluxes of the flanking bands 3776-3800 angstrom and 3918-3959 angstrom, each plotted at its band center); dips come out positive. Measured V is 5.1 angstrom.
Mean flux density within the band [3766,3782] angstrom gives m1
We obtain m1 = 11.4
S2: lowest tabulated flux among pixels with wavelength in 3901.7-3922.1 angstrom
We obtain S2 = 8.53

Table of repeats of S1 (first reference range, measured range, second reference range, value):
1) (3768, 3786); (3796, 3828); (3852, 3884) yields 4.1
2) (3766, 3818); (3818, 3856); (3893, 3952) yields 9.0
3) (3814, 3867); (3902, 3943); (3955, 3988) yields 1.5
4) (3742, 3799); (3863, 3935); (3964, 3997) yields 7.3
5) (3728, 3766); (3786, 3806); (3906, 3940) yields -4.8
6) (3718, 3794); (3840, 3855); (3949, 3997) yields 0.1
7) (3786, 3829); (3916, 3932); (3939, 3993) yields 2.6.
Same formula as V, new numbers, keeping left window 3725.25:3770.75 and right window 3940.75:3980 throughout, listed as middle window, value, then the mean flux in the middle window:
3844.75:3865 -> -1.6 angstrom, 9.02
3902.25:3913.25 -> -2.6 angstrom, 10.3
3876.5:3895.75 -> -1.3 angstrom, 8.92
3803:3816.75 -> -4.1 angstrom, 10.9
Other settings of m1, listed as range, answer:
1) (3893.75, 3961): 8.91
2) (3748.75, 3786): 10.5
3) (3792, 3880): 8.61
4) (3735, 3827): 9.54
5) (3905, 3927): 10.2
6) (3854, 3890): 8.41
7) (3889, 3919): 10.5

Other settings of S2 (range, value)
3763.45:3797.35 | 8.337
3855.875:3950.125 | 2.569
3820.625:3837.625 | 5.19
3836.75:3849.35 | 5.771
